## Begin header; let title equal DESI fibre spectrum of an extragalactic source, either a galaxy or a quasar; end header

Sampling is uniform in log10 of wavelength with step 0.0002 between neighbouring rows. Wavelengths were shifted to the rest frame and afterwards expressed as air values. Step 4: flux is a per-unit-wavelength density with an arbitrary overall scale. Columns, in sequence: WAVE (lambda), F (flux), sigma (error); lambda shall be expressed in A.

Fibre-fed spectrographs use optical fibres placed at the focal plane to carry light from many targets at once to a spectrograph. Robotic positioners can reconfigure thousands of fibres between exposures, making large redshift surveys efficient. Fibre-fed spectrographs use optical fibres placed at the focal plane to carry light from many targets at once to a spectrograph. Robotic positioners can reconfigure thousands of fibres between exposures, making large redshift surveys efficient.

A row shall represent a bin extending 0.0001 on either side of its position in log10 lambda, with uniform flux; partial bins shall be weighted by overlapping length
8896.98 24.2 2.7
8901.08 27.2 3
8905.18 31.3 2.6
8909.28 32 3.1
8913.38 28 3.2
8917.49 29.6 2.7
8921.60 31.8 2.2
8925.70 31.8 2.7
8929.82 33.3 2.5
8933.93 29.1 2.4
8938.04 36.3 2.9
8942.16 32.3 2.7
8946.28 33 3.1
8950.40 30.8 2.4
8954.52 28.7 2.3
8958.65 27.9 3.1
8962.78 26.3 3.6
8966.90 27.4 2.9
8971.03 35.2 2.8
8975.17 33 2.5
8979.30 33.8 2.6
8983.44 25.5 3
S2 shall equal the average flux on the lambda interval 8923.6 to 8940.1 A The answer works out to 32.6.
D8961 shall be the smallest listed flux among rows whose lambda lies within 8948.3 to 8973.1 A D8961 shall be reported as 26.3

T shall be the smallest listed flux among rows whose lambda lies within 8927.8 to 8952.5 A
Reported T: 29.1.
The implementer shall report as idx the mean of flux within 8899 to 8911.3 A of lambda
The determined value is 30.1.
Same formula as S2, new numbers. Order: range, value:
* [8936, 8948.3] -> 33.9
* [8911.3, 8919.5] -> 28.8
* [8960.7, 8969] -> 26.9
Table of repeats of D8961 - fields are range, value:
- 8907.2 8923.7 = 28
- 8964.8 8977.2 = 27.4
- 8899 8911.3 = 27.2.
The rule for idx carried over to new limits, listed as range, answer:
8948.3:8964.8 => 28.4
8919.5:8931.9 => 32.3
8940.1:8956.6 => 31.2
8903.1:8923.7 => 30.6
